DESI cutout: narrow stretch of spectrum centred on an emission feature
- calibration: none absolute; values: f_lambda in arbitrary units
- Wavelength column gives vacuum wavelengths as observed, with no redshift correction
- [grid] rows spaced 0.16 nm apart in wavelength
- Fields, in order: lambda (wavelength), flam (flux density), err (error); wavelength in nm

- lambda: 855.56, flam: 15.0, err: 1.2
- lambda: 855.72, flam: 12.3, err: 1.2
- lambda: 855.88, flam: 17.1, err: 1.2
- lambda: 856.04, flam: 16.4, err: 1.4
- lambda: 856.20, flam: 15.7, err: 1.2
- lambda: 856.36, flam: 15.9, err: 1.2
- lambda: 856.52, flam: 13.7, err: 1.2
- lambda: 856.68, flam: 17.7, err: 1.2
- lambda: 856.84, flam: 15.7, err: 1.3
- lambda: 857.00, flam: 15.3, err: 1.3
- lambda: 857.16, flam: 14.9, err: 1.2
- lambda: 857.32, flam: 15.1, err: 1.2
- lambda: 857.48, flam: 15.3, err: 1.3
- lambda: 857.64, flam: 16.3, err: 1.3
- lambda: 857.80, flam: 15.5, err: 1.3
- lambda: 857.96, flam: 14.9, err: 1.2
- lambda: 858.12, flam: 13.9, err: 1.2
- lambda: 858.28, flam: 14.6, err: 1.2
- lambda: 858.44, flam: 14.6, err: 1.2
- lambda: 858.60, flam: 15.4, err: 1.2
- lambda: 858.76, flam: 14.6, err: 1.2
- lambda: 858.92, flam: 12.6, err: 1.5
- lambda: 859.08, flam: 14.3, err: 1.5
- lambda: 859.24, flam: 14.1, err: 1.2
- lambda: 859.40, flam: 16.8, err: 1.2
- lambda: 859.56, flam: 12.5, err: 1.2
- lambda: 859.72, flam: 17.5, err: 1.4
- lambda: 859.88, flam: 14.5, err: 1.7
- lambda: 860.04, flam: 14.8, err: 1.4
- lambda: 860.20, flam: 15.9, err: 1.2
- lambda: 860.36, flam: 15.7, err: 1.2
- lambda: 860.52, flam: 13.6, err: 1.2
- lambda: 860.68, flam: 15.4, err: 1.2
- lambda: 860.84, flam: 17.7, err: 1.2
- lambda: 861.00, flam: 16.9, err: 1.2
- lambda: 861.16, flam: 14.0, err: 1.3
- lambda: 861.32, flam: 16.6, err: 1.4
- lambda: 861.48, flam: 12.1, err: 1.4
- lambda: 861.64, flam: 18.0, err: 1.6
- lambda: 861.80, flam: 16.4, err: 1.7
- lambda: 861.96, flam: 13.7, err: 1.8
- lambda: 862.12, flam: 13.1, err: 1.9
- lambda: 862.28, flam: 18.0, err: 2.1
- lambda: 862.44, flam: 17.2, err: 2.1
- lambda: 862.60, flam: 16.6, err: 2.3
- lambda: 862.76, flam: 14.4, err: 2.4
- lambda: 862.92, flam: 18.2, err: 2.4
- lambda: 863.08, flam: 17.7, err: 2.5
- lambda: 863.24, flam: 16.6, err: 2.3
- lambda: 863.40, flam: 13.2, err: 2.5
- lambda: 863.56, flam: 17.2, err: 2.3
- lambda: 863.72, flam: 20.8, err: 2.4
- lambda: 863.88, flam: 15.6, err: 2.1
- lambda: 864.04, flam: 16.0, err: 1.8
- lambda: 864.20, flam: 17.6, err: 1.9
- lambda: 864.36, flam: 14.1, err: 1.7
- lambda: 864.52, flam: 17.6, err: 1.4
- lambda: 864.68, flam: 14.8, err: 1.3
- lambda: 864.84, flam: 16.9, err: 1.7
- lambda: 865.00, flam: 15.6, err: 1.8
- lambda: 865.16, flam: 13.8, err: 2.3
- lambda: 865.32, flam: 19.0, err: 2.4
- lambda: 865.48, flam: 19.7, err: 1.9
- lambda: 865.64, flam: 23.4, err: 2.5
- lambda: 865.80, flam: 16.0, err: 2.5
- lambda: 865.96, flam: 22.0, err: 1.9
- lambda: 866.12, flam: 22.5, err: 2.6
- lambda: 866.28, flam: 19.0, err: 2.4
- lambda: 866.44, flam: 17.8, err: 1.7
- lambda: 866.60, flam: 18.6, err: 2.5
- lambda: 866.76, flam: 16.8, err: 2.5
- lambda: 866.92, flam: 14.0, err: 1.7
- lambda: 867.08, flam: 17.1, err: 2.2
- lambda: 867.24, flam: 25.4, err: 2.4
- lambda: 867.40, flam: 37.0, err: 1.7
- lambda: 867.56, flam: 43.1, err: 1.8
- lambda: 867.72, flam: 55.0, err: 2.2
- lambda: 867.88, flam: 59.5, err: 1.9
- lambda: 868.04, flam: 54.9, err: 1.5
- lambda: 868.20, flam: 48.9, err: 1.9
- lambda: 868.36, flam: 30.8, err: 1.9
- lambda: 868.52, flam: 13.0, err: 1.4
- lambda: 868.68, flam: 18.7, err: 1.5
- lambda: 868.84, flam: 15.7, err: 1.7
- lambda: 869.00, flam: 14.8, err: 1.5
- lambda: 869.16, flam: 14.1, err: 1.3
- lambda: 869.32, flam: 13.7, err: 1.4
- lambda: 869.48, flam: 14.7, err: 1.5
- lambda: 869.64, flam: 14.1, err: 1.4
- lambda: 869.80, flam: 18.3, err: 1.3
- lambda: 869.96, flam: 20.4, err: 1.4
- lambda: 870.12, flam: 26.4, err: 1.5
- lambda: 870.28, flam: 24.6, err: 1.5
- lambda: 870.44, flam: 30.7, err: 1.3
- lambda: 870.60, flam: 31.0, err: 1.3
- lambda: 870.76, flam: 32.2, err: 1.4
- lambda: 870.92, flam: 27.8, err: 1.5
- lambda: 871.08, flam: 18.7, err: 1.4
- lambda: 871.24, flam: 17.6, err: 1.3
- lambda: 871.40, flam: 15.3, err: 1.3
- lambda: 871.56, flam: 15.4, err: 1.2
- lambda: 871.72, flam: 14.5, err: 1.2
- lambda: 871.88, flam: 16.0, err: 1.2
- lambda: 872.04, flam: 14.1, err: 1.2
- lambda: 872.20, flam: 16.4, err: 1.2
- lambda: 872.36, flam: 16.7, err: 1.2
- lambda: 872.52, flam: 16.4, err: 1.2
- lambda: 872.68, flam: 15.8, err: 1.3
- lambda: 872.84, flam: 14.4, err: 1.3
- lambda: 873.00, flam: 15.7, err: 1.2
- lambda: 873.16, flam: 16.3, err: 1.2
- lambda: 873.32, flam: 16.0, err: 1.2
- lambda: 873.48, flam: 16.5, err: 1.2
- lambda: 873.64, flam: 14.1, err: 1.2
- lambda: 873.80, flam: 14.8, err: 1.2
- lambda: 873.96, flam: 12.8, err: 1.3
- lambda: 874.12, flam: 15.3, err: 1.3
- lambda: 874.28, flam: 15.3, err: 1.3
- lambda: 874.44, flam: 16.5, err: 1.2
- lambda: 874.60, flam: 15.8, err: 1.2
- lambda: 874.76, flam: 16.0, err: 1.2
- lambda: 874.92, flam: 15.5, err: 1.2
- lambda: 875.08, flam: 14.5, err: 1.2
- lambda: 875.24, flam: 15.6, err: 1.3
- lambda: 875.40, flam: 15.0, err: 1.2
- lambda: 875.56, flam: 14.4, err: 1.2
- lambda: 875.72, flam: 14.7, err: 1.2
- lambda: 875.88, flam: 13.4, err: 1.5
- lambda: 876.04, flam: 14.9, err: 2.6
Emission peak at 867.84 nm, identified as H-alpha 6563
